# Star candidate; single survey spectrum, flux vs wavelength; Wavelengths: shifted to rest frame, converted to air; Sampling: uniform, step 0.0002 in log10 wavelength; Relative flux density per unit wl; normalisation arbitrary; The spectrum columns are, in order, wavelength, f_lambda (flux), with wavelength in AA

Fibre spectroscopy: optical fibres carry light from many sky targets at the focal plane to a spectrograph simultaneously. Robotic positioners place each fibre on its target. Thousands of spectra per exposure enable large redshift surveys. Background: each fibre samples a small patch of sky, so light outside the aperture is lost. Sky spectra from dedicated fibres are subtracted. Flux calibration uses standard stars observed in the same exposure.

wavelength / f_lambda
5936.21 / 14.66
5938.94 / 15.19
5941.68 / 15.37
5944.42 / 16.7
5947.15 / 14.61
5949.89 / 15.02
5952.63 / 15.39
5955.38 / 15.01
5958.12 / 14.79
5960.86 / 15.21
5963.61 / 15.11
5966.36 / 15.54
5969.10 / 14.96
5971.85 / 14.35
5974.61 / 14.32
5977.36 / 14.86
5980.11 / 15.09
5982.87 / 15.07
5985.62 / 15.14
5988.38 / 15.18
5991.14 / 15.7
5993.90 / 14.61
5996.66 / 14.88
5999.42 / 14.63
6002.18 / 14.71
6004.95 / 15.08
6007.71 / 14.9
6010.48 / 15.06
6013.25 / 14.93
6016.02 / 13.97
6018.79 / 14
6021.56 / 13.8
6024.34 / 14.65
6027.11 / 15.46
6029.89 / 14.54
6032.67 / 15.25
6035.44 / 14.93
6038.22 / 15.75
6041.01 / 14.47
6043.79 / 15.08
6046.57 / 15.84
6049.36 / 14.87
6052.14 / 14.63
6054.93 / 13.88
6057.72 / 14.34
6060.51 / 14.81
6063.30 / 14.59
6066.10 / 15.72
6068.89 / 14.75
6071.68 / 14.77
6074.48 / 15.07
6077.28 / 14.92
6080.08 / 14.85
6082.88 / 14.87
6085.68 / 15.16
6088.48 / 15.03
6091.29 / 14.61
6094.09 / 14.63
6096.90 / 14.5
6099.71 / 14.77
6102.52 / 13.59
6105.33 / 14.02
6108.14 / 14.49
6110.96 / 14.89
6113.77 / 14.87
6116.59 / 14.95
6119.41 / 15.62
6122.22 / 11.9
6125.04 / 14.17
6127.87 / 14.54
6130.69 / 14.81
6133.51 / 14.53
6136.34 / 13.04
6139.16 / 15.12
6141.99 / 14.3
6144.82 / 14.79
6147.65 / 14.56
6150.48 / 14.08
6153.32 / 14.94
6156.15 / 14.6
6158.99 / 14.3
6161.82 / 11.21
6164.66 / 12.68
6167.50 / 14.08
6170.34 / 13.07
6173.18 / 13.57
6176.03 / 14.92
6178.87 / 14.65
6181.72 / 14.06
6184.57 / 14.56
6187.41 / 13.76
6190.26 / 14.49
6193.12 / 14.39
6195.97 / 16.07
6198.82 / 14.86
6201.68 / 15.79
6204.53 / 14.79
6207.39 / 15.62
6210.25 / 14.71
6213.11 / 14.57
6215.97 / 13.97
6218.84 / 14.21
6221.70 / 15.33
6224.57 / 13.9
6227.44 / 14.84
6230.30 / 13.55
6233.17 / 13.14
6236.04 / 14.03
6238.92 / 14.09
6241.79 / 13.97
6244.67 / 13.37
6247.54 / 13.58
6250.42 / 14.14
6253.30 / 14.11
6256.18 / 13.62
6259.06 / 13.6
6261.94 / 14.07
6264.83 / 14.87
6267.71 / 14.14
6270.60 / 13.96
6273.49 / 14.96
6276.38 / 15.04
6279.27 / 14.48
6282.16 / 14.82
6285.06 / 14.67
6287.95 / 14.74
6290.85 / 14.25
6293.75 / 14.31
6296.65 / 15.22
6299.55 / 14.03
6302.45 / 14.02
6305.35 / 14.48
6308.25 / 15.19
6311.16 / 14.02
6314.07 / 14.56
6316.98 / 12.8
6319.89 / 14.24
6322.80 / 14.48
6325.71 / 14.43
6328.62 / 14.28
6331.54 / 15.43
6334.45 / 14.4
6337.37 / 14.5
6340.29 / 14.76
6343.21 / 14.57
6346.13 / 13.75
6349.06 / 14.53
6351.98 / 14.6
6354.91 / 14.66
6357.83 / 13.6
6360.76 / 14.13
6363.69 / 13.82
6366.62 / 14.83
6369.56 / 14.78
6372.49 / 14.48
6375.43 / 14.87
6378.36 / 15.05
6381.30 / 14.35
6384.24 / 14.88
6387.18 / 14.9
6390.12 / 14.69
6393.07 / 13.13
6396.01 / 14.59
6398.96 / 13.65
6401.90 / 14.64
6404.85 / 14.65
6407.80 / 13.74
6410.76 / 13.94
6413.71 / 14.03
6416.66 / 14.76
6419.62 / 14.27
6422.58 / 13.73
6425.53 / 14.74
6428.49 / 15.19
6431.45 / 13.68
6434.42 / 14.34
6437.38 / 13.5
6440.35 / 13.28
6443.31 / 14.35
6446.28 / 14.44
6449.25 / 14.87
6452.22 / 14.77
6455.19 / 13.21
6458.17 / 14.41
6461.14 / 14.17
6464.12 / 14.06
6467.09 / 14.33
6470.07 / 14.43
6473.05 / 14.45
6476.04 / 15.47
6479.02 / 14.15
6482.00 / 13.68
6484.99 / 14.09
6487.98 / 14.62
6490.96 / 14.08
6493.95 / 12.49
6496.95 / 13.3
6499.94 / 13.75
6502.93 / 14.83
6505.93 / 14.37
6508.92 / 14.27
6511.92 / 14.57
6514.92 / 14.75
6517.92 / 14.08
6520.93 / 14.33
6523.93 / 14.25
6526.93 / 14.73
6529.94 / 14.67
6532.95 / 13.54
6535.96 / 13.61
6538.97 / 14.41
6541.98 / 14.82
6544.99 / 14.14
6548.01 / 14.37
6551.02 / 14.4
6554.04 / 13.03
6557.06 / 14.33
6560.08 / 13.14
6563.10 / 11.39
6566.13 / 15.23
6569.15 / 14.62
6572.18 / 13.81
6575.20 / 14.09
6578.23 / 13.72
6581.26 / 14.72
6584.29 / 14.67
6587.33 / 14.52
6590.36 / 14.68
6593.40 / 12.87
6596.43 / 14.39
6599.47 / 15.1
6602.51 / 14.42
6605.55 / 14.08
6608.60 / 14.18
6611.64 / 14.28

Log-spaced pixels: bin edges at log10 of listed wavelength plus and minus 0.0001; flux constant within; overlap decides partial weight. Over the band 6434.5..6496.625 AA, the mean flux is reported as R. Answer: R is 14.1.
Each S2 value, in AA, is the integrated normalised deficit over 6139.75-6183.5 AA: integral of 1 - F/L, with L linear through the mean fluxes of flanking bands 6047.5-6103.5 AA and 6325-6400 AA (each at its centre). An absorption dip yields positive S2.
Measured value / 1.9 AA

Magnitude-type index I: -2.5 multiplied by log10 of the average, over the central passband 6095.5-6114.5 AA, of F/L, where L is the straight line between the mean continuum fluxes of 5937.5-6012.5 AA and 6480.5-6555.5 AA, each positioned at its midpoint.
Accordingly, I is 0.03 mag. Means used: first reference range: 15.1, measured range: 14.4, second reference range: 14.1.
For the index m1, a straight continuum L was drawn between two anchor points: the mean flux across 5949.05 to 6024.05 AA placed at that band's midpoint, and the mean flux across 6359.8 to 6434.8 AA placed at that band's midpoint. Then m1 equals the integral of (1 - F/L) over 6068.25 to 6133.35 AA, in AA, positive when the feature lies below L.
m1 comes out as 0.6 AA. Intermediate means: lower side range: 14.9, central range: 14.6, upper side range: 14.4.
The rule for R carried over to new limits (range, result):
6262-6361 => 14.4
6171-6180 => 14.3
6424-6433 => 14.5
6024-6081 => 14.9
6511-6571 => 14.1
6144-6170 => 13.9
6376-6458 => 14.3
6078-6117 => 14.7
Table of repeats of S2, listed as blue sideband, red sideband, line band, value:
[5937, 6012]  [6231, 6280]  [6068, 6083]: -0.19 AA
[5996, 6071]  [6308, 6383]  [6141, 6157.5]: 0.12 AA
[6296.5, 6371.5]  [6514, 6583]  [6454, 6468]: 0.16 AA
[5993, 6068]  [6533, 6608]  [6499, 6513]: -0.19 AA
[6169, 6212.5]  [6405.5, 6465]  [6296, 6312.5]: -0.05 AA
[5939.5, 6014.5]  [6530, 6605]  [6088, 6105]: 0.45 AA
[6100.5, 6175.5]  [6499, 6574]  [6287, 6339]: -1.03 AA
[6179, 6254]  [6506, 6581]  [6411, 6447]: 0.08 AA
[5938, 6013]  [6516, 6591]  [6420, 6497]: 0.63 AA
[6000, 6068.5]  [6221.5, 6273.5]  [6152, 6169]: 0.84 AA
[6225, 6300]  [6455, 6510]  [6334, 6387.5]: -1.18 AA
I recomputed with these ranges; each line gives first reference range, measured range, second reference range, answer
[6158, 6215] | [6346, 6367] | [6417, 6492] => 0.00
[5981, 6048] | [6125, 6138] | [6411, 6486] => 0.04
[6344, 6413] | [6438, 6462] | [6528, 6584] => 0.00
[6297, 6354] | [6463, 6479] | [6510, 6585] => -0.02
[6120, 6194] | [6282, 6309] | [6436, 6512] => -0.03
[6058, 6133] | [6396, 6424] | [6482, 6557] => 0.01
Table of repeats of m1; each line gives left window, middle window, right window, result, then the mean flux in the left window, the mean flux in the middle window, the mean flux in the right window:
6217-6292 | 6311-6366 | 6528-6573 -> -0.6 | 14.2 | 14.3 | 14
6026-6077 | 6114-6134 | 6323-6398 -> 0.6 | 14.9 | 14.4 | 14.5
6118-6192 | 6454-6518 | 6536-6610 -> -0.2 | 14.1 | 14.2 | 14.1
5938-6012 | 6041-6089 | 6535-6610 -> 0.1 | 15.1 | 14.9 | 14.1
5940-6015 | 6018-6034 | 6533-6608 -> 0.3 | 15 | 14.6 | 14.1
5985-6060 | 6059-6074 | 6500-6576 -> -0.2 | 14.8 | 14.9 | 14.1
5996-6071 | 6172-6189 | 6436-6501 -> 0.3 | 14.8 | 14.3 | 14.1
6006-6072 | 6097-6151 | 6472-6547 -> 1.1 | 14.8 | 14.4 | 14.2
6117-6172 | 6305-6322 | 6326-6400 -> 0.2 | 14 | 14.2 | 14.5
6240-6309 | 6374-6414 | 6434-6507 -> -0.5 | 14.3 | 14.4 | 14.1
